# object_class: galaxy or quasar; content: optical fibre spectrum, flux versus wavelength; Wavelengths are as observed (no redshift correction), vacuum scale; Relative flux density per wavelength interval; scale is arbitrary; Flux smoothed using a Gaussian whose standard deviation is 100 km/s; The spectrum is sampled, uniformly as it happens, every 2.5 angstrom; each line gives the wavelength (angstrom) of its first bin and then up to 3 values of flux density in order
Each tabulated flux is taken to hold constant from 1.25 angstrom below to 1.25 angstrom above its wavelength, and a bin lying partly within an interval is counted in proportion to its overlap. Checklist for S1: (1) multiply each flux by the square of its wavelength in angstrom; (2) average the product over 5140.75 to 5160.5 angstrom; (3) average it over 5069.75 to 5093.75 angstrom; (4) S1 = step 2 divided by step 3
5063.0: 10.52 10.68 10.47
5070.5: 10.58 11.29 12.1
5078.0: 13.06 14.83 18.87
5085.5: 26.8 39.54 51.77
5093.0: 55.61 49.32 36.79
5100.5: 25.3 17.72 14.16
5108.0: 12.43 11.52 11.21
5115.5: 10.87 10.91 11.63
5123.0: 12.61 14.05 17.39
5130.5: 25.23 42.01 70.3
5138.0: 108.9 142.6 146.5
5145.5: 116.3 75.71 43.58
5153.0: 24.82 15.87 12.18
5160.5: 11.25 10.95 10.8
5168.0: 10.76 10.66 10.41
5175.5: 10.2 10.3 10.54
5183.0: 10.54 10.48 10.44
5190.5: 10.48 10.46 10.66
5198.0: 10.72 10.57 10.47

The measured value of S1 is 2.57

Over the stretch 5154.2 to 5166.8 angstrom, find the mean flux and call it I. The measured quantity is 12.3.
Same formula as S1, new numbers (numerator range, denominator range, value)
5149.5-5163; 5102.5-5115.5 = 1.59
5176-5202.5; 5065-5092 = 0.53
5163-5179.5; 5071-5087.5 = 0.64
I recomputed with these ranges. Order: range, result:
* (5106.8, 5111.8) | 12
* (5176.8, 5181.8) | 10.4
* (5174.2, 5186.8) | 10.4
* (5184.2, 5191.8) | 10.5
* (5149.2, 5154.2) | 34.7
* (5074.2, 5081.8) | 13.4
